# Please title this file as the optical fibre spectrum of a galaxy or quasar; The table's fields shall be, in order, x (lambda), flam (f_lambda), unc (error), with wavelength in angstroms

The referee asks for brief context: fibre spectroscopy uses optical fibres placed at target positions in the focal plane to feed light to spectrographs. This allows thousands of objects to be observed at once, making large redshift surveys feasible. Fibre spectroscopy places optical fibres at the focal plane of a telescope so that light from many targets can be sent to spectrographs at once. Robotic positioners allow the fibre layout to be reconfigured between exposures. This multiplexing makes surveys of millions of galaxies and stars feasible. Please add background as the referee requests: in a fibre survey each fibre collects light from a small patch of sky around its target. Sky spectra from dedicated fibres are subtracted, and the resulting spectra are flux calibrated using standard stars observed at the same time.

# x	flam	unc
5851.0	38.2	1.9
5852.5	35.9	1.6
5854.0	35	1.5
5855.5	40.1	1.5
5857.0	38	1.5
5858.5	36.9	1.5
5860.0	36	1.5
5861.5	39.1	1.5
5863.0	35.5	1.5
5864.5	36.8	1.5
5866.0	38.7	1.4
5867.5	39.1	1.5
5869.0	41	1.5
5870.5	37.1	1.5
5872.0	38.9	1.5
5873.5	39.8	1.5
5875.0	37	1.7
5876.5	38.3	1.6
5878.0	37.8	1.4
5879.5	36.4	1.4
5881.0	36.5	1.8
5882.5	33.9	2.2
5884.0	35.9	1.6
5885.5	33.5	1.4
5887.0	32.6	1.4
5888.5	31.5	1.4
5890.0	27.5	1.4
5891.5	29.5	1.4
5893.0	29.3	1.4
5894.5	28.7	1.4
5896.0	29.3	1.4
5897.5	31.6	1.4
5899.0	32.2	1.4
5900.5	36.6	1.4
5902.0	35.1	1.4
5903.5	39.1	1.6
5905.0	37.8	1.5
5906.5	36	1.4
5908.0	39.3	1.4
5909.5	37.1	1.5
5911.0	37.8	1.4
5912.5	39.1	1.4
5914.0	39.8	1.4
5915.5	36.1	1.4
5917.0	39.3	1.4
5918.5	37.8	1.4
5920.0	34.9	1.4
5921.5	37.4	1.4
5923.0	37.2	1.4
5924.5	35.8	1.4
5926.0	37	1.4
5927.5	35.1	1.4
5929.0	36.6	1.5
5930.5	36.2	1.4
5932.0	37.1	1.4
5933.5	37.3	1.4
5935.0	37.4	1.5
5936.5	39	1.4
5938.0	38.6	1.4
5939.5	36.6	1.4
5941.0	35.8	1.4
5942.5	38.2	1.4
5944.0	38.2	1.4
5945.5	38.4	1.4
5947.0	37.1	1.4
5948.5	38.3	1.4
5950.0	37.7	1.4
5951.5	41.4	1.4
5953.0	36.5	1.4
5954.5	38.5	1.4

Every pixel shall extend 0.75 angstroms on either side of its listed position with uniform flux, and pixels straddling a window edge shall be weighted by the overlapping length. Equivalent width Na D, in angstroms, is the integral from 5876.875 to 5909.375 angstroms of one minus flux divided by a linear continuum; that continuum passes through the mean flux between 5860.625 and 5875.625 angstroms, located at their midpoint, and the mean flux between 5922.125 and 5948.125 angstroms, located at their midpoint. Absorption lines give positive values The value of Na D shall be 3.4 angstroms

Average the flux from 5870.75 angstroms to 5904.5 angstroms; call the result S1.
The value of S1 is 34.2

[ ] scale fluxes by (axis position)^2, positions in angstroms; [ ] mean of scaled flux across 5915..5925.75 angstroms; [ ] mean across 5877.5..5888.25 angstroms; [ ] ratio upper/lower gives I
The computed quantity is 1.1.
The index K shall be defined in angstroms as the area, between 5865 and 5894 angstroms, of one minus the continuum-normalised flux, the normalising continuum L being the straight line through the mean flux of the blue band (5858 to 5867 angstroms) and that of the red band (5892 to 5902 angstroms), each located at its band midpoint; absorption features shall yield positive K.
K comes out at -0.79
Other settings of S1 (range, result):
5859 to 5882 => 37.8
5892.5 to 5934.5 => 36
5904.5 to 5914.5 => 38.1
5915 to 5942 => 37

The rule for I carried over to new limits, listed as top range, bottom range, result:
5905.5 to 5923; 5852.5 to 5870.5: 1.02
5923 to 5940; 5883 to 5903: 1.17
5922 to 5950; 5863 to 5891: 1.05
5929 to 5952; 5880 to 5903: 1.19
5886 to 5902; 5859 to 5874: 0.82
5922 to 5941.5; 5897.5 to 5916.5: 1.01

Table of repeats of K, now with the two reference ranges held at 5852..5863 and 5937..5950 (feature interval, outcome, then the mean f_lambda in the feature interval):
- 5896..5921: 0.6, 36.6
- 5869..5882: -0.2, 37.8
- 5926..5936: 0.2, 36.7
